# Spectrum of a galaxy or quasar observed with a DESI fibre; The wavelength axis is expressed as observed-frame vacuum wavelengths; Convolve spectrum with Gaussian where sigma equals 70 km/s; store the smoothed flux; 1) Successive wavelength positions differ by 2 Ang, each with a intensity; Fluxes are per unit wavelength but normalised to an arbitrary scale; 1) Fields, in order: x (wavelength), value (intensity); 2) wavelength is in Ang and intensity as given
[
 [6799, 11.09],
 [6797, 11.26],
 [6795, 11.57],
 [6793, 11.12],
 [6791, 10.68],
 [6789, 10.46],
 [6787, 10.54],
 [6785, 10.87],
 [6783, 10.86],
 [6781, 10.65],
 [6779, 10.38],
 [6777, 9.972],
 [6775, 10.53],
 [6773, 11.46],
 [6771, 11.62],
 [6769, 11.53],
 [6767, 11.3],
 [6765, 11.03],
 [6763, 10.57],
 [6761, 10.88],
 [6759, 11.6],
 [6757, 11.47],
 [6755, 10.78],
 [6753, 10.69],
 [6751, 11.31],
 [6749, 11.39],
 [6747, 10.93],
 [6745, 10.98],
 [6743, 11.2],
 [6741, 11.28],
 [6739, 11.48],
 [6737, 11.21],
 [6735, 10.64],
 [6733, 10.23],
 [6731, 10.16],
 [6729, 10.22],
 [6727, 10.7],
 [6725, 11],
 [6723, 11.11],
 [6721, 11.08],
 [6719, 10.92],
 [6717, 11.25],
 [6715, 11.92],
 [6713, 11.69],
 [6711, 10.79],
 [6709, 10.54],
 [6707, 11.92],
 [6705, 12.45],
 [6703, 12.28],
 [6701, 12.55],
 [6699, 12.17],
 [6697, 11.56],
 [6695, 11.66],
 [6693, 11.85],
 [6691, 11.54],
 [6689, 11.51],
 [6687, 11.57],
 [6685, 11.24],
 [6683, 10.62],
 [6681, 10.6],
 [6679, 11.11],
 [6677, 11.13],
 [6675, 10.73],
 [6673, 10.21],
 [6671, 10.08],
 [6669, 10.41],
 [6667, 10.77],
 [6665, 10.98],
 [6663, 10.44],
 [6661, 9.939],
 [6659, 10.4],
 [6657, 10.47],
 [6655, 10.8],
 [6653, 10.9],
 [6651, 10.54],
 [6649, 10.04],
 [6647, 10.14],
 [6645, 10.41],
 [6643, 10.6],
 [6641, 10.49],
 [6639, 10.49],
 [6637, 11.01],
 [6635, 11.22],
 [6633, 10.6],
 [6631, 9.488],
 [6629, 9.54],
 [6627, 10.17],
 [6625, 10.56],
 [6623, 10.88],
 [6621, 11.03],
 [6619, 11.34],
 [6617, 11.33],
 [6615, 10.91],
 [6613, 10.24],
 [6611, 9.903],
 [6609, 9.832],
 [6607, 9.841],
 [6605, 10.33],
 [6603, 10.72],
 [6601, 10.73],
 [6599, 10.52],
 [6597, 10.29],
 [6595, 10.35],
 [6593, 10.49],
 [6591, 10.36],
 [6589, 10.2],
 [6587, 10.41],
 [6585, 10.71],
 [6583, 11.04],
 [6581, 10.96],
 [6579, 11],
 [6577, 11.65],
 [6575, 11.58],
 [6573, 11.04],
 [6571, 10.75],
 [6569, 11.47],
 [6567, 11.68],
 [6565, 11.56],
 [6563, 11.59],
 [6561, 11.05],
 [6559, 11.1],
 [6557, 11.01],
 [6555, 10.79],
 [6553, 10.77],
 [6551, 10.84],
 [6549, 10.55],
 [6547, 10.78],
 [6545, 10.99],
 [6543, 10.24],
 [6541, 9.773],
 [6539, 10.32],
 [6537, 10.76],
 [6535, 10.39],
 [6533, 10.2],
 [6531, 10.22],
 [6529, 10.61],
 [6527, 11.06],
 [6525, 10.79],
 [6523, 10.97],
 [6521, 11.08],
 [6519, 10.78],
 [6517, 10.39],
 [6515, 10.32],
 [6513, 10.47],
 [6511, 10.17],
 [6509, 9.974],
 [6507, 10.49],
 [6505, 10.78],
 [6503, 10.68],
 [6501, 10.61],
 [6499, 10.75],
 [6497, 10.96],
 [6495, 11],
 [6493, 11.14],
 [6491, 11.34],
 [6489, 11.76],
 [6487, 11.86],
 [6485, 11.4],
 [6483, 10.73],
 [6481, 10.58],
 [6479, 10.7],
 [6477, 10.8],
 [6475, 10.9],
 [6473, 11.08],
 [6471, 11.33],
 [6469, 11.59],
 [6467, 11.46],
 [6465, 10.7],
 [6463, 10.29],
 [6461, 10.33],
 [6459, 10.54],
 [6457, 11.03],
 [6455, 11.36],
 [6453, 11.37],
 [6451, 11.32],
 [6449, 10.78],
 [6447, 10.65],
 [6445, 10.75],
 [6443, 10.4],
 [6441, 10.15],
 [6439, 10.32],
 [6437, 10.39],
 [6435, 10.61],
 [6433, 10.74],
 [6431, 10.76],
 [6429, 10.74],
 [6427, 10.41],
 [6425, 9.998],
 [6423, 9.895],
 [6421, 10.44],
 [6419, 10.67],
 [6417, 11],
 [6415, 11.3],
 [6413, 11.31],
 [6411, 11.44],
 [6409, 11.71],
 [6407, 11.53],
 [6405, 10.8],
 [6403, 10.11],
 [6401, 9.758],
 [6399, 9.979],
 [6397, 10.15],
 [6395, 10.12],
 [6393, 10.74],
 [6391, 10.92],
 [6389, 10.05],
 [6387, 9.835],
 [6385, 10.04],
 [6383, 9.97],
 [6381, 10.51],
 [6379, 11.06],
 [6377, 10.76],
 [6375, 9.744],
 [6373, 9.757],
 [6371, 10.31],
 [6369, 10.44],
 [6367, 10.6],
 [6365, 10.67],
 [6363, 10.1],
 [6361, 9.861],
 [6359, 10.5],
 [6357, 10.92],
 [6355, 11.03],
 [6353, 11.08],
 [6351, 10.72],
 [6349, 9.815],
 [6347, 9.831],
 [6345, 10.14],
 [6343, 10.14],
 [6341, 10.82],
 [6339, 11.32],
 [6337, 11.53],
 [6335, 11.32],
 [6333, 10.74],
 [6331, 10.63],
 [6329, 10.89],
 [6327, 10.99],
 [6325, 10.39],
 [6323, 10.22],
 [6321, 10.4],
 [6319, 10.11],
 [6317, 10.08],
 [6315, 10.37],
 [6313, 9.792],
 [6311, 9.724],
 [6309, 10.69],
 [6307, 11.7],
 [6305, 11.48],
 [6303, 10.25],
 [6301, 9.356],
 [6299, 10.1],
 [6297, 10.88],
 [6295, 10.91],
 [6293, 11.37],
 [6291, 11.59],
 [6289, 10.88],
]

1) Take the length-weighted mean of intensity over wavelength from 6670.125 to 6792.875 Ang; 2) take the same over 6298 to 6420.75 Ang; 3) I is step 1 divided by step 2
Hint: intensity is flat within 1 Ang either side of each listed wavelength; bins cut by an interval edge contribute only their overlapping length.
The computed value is 1.1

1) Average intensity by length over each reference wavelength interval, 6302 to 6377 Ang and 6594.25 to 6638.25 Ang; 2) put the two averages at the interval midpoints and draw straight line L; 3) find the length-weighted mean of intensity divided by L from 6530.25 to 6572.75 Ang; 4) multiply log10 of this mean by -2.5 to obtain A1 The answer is -0.03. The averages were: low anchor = 10.5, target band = 10.8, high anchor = 10.5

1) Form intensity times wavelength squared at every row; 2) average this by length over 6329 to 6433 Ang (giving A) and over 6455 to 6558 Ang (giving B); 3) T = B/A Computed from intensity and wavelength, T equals 1.06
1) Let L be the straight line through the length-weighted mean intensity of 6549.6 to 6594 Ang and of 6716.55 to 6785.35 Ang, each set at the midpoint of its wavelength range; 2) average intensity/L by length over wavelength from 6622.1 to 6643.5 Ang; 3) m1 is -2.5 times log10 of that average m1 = 0.053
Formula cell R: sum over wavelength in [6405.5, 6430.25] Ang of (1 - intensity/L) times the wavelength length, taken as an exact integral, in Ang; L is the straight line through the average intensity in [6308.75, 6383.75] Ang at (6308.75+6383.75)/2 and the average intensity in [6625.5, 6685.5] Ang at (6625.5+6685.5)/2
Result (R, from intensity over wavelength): -0.91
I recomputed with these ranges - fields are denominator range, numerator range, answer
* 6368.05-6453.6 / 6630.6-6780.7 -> 1.04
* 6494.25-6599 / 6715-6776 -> 1.03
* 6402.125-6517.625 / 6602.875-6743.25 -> 1.00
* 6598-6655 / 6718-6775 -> 1.05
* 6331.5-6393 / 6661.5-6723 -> 1.07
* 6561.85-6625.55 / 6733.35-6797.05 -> 1.02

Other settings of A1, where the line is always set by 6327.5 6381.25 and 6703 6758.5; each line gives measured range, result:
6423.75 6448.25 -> 0.02 mag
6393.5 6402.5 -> 0.06 mag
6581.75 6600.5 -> 0.04 mag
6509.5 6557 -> 0.03 mag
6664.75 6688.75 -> 0.02 mag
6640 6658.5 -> 0.05 mag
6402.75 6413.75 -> -0.06 mag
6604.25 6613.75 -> 0.10 mag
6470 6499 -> -0.03 mag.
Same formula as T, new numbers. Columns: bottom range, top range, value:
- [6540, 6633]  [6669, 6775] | 1.09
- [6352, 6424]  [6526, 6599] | 1.08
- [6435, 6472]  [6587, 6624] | 1.02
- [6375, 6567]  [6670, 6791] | 1.12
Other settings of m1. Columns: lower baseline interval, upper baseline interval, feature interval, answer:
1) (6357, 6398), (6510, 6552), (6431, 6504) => -0.045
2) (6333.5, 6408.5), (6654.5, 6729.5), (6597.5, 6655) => 0.049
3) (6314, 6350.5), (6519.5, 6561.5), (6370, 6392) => 0.032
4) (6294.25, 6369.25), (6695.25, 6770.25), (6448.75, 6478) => -0.023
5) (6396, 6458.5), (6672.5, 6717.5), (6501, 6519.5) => 0.049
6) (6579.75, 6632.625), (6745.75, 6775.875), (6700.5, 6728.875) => -0.043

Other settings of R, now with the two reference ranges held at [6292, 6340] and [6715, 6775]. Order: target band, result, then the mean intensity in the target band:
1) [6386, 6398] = 0.45 Ang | 10.3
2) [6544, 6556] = 0.08 Ang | 10.8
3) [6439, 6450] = 0.24 Ang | 10.5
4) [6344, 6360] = 0.25 Ang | 10.5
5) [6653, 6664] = 0.51 Ang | 10.5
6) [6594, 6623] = 0.99 Ang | 10.5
